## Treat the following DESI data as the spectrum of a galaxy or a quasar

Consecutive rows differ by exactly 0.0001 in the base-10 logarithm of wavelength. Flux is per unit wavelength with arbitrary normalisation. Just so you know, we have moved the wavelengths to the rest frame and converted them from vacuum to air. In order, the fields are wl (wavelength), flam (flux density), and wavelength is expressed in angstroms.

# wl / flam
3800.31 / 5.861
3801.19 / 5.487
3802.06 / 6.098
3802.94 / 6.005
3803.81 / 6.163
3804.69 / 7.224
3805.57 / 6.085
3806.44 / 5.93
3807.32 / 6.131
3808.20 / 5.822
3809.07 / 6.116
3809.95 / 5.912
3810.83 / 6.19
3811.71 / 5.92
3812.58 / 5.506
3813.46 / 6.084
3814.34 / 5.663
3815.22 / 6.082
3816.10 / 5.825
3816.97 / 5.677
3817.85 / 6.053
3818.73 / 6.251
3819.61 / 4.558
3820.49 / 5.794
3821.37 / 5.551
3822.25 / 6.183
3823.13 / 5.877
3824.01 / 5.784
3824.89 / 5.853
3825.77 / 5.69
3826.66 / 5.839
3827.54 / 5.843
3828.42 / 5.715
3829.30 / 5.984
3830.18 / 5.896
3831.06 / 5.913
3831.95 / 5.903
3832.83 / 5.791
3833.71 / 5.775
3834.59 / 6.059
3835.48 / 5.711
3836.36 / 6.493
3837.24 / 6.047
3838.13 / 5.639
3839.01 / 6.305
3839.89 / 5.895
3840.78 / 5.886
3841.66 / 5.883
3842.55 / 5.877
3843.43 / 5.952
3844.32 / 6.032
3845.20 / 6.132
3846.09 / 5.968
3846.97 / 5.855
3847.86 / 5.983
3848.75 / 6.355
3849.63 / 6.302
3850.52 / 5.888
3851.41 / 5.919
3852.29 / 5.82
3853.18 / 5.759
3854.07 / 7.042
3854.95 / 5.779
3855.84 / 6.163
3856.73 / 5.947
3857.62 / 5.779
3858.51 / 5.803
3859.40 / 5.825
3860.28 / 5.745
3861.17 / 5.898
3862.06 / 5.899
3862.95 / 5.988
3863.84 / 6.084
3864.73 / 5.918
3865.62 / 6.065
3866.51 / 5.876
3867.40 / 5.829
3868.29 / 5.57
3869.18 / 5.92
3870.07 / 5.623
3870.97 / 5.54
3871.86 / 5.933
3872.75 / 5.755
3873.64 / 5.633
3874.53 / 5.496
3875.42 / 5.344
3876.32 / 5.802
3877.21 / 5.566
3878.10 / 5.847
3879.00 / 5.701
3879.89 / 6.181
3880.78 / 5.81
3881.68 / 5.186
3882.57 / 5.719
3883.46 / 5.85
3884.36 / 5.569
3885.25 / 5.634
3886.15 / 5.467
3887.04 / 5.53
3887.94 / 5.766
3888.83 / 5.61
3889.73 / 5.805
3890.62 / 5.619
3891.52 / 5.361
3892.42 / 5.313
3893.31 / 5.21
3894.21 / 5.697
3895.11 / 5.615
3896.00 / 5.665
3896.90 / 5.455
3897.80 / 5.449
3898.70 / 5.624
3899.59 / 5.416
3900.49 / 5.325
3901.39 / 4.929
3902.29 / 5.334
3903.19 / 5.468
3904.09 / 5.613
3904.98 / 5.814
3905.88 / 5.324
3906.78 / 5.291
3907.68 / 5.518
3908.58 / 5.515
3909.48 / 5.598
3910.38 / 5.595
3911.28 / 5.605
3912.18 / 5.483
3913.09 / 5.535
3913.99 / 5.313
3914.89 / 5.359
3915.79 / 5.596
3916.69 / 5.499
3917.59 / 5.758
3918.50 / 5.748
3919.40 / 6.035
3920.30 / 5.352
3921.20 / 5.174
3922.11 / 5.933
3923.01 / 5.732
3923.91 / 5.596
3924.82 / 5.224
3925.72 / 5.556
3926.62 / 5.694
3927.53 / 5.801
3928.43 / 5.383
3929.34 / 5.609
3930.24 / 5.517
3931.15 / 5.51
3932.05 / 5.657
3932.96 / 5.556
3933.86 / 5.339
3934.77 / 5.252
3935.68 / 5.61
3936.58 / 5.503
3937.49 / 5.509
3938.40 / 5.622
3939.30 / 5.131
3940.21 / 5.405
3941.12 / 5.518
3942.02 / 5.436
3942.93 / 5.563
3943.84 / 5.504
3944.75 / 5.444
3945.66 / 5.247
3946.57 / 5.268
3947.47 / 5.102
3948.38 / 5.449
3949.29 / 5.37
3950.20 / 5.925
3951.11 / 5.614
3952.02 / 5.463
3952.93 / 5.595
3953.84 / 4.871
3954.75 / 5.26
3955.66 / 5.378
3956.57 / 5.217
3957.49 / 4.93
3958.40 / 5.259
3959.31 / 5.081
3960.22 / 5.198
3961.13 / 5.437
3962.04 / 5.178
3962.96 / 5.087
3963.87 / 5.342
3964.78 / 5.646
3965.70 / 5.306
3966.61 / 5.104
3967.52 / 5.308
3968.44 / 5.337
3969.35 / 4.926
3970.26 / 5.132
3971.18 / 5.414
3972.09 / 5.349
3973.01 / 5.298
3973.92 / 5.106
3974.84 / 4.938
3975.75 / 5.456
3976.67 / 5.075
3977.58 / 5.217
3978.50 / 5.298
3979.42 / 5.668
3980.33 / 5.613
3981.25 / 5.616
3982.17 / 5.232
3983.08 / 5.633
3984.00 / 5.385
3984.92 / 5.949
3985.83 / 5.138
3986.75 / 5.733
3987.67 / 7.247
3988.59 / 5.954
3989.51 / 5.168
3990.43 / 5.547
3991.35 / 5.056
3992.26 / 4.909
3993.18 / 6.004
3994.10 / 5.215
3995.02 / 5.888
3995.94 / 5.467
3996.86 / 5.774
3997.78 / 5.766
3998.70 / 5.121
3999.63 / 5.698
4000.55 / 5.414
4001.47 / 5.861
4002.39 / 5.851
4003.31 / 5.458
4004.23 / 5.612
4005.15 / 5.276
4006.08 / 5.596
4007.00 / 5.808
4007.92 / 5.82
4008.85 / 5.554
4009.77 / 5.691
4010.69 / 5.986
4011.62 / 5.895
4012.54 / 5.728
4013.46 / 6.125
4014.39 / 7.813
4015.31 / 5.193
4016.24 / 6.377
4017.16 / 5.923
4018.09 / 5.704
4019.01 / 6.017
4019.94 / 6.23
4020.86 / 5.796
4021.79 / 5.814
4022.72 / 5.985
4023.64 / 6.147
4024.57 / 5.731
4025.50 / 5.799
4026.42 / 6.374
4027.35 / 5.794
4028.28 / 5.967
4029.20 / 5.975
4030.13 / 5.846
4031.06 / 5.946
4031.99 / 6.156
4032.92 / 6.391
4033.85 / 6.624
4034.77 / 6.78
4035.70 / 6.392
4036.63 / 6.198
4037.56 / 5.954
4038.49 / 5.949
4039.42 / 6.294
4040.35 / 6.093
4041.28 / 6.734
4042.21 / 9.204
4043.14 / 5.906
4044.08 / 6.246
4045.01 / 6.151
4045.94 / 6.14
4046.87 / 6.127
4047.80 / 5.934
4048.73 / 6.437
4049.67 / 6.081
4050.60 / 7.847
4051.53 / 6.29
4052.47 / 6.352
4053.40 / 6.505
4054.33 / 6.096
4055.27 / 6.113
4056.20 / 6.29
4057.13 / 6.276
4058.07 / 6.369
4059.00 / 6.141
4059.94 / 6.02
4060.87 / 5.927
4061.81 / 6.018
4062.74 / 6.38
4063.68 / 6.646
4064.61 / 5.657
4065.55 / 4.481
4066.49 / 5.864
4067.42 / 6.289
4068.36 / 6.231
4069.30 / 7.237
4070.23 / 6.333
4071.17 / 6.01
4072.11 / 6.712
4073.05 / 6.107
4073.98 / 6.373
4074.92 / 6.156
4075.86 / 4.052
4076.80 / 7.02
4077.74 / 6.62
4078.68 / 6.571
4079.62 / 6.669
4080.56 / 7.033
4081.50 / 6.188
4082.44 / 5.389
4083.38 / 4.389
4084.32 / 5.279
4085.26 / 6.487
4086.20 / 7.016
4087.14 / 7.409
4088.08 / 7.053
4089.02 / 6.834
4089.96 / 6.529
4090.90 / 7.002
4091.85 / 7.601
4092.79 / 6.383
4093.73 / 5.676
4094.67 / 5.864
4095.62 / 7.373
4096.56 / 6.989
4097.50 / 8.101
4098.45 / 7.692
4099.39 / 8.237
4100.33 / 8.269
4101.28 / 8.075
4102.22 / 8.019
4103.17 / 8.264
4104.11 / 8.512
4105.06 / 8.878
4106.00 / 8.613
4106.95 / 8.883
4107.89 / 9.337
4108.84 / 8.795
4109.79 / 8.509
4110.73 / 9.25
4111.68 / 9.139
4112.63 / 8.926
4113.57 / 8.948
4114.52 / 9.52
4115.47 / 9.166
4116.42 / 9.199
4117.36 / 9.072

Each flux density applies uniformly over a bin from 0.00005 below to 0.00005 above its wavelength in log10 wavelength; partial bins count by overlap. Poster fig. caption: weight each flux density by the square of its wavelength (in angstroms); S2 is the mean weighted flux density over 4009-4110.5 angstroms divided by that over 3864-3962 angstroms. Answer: 1.3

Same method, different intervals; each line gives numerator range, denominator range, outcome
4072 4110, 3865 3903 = 1.40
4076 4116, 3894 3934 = 1.49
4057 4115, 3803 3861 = 1.34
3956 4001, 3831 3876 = 0.97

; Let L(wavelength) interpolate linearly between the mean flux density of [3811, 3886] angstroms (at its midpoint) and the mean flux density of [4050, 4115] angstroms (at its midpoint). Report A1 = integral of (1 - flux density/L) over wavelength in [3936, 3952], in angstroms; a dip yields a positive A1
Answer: 2.2 angstroms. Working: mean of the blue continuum 5.86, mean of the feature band 5.45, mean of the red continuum 6.96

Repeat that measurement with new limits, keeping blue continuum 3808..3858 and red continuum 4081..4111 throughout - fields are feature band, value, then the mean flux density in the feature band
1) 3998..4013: 2.7 angstroms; 5.65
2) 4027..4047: 2.1 angstroms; 6.32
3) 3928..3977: 9.2 angstroms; 5.35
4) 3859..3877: 1.0 angstroms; 5.79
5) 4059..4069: 1.7 angstroms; 5.98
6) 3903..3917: 1.9 angstroms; 5.51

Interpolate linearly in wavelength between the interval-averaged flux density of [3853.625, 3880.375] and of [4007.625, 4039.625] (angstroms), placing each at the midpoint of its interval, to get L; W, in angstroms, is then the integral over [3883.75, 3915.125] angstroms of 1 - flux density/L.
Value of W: 2.10 angstroms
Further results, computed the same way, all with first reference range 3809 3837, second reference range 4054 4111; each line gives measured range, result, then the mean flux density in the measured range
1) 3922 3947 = 3.09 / 5.5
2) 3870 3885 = 0.94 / 5.68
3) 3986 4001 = 2.03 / 5.61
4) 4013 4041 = 2.12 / 6.12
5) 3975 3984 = 1.45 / 5.41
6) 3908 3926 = 1.88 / 5.56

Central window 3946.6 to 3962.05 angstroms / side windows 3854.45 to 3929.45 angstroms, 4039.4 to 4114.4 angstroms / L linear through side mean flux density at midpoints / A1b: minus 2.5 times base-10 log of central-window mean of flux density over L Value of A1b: 0.14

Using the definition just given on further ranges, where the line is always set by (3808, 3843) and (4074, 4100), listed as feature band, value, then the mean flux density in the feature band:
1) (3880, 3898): 0.09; 5.58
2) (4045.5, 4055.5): 0.02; 6.36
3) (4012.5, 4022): 0.05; 6.09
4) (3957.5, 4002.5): 0.16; 5.43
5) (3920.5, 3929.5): 0.11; 5.56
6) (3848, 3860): -0.01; 6.03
